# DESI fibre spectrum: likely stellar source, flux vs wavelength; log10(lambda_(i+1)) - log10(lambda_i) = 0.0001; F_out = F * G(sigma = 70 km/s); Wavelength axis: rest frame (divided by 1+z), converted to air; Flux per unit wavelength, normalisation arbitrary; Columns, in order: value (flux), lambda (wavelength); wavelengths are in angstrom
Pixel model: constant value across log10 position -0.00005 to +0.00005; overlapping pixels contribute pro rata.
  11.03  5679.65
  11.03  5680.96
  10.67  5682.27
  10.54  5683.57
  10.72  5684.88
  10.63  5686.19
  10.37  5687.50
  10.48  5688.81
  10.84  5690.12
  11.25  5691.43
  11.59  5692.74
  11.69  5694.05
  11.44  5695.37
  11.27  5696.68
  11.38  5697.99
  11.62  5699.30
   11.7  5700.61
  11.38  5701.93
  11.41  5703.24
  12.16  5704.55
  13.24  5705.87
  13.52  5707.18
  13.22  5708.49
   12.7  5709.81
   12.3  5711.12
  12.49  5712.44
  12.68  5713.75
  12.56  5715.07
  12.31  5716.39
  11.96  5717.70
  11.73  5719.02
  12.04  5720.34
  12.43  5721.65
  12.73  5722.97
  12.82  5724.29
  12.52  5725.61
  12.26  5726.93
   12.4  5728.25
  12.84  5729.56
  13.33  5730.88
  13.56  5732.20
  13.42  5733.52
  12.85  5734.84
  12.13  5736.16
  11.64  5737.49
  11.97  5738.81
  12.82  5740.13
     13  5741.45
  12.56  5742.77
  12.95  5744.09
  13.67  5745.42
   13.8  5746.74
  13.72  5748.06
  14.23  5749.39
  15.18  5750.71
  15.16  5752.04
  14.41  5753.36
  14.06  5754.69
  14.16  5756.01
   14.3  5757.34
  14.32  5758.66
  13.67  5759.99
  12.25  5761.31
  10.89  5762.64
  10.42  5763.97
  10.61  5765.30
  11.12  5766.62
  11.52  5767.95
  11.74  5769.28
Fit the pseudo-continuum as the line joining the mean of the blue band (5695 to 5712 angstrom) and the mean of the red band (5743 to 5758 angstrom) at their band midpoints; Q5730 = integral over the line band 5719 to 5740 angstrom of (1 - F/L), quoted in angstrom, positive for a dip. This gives 1.02 angstrom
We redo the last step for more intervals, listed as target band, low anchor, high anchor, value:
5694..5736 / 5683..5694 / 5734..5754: -1.22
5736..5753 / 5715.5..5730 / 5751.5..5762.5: -0.01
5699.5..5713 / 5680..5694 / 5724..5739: -0.86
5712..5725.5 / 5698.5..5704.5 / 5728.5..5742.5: -0.22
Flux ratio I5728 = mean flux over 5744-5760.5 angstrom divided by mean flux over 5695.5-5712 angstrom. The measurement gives 1.17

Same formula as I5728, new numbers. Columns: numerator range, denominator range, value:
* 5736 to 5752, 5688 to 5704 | 1.17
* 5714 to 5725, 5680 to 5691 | 1.15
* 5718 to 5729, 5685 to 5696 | 1.12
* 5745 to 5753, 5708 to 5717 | 1.14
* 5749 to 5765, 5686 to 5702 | 1.20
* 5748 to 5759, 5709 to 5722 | 1.17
